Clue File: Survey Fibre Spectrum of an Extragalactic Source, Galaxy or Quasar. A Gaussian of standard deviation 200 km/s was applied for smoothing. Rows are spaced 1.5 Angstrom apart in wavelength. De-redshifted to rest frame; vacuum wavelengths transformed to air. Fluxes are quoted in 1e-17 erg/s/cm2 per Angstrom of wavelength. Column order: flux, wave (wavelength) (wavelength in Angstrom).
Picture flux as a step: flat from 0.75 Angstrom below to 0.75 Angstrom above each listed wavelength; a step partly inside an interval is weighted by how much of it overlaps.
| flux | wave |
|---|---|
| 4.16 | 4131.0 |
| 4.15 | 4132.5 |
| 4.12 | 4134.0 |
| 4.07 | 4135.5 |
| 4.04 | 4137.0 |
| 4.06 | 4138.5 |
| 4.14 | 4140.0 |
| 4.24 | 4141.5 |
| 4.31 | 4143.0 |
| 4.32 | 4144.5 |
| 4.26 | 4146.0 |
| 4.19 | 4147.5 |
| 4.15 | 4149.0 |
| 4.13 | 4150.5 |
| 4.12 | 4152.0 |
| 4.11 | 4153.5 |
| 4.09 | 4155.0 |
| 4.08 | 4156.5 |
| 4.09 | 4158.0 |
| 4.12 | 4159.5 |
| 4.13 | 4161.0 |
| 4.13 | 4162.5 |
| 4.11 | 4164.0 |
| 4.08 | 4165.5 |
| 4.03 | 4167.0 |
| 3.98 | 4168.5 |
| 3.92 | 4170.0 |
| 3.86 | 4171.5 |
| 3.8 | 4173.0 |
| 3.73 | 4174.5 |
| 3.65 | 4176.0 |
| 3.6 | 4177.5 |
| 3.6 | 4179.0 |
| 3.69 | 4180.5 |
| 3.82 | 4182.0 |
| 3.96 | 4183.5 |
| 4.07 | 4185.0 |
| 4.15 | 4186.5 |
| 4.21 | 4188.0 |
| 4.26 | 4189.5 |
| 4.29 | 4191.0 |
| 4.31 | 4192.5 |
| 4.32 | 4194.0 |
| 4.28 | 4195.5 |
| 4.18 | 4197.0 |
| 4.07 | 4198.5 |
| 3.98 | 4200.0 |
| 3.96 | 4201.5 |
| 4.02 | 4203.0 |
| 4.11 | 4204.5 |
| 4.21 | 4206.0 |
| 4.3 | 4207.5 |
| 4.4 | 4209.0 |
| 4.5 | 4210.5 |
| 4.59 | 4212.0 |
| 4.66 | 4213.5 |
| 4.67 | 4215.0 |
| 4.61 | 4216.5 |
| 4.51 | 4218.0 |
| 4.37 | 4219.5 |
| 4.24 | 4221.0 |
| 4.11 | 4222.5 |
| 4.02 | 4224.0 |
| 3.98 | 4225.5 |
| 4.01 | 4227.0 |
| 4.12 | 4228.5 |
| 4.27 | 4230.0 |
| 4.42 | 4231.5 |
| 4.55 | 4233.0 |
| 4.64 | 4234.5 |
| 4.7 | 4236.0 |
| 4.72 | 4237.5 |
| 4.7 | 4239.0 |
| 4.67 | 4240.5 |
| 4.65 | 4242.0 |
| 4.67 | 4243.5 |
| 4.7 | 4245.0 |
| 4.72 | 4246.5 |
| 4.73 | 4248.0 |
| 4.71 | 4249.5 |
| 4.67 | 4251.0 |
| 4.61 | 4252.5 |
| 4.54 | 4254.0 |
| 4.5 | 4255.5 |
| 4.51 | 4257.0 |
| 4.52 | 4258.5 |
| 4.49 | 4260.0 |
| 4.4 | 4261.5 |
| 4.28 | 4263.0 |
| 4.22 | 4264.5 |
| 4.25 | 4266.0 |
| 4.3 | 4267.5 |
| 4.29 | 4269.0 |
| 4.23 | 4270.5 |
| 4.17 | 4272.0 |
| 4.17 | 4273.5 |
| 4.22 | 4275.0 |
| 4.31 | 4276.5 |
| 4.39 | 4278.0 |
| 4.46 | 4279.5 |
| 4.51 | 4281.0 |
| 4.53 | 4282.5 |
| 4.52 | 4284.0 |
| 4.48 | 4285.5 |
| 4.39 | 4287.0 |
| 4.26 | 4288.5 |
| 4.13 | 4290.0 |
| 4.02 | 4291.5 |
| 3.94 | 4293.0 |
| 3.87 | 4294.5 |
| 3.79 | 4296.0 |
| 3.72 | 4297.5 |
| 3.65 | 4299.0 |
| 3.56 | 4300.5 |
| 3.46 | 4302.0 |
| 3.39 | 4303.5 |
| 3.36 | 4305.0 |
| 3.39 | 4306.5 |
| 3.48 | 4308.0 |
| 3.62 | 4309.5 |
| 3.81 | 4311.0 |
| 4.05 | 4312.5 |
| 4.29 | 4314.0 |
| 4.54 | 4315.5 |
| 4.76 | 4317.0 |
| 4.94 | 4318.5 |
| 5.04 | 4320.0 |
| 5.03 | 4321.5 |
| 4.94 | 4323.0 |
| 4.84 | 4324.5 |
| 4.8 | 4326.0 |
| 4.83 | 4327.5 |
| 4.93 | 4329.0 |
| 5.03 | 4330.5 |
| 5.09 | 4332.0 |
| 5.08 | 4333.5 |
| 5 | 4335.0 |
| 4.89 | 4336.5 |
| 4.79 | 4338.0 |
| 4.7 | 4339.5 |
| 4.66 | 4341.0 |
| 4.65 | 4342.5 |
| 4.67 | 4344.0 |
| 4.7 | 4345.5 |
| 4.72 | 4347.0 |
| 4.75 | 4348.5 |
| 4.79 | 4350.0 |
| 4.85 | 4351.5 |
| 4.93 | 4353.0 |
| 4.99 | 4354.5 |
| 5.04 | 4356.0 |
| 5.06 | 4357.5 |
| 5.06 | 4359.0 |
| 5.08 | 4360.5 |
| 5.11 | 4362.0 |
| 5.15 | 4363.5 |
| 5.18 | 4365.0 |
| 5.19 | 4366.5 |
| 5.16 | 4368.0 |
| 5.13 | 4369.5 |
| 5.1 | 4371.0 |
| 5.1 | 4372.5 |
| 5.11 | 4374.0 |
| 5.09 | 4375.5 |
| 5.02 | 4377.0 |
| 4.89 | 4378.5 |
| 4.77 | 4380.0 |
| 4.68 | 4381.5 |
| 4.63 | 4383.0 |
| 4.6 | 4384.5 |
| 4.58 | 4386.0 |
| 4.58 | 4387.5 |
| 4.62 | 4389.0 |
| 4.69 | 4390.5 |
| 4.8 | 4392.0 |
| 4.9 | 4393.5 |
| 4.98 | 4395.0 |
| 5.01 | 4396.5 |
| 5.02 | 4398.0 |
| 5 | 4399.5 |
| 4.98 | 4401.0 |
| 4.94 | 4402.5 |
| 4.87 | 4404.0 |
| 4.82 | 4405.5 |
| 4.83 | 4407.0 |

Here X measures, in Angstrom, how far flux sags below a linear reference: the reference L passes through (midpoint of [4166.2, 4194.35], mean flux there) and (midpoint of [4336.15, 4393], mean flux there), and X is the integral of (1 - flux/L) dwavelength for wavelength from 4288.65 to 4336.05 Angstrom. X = 3.61 Angstrom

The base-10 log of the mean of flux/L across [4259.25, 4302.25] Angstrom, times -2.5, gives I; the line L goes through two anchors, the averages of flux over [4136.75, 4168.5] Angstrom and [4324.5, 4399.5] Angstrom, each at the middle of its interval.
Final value 0.10 mag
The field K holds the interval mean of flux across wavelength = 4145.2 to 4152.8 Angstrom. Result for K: 4.17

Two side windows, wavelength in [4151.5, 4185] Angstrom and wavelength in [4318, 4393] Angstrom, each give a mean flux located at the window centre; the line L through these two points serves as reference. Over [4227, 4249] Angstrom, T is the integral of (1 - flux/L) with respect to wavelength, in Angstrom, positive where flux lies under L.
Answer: -1.4 Angstrom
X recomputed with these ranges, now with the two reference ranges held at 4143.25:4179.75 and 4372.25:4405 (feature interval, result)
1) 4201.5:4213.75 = -0.37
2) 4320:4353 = -1.35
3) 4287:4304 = 2.55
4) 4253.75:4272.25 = 0.12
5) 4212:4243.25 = -1.31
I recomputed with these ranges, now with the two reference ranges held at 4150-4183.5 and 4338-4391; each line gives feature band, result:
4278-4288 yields 0.01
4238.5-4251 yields -0.09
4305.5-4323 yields 0.09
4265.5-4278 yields 0.05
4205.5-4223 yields -0.07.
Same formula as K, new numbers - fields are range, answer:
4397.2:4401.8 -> 5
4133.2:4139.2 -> 4.07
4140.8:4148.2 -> 4.26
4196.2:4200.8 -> 4.08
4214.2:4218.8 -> 4.59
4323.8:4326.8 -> 4.82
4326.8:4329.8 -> 4.88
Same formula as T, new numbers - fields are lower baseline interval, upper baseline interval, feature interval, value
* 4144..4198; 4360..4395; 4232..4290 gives -0.7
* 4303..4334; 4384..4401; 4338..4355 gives -0.7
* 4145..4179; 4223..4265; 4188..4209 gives 0.2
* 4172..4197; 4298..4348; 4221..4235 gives -0.3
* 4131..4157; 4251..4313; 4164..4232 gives 0.2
